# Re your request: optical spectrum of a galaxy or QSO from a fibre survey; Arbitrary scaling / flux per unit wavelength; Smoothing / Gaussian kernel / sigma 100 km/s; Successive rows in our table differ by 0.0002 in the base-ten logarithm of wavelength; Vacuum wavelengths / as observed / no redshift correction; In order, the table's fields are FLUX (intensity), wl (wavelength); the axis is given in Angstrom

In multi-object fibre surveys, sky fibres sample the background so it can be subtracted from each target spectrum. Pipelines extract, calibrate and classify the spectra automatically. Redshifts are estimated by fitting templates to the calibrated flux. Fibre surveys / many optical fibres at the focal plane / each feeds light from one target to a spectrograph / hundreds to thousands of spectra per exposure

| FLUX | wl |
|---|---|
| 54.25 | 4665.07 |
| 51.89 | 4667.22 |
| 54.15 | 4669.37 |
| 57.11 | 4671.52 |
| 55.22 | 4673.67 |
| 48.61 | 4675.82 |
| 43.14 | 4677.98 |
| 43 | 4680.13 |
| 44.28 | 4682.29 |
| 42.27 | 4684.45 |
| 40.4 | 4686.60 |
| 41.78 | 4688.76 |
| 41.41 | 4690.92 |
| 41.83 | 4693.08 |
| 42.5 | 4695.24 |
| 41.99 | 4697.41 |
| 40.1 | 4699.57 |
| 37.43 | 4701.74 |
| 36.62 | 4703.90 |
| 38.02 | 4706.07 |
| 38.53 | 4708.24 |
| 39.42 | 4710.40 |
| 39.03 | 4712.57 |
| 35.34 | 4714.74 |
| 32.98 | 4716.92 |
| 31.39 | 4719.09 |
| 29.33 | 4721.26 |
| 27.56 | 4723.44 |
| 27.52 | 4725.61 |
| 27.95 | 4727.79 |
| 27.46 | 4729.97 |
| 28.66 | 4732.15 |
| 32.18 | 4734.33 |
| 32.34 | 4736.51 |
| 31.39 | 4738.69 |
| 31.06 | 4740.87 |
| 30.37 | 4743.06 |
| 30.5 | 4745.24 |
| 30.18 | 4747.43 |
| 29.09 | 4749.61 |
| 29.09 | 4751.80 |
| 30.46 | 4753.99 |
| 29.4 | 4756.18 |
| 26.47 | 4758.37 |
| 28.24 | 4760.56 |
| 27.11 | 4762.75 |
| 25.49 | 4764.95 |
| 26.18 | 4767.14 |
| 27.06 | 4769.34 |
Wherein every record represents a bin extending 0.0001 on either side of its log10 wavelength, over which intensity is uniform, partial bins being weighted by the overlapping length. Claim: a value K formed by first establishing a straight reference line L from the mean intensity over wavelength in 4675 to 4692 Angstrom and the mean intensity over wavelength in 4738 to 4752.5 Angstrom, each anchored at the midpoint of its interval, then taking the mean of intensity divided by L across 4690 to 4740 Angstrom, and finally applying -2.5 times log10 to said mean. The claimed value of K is 0.06 mag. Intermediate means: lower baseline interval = 43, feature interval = 34.8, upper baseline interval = 30.2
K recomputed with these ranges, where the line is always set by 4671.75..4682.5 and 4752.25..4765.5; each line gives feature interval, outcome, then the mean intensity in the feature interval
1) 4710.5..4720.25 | 0.10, 35.1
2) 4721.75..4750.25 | 0.13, 29.7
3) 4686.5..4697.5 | 0.06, 41.7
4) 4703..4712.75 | 0.06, 38.3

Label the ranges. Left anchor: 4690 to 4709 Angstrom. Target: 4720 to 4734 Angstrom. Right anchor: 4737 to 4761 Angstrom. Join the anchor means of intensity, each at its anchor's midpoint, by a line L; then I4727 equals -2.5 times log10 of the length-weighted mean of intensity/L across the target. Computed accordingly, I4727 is 0.20 mag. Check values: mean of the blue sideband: 39.8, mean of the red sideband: 29.8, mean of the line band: 28.3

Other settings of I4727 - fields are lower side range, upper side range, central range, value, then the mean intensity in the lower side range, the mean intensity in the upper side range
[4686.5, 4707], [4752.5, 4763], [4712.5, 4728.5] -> 0.15 mag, 40.2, 28.5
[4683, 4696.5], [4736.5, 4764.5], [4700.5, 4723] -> 0.05 mag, 41.8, 29.5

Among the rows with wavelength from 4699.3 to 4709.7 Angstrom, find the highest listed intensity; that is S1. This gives 40.1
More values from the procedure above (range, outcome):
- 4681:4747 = 44.28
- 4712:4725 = 39.03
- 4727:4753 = 32.34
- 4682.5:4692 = 42.27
